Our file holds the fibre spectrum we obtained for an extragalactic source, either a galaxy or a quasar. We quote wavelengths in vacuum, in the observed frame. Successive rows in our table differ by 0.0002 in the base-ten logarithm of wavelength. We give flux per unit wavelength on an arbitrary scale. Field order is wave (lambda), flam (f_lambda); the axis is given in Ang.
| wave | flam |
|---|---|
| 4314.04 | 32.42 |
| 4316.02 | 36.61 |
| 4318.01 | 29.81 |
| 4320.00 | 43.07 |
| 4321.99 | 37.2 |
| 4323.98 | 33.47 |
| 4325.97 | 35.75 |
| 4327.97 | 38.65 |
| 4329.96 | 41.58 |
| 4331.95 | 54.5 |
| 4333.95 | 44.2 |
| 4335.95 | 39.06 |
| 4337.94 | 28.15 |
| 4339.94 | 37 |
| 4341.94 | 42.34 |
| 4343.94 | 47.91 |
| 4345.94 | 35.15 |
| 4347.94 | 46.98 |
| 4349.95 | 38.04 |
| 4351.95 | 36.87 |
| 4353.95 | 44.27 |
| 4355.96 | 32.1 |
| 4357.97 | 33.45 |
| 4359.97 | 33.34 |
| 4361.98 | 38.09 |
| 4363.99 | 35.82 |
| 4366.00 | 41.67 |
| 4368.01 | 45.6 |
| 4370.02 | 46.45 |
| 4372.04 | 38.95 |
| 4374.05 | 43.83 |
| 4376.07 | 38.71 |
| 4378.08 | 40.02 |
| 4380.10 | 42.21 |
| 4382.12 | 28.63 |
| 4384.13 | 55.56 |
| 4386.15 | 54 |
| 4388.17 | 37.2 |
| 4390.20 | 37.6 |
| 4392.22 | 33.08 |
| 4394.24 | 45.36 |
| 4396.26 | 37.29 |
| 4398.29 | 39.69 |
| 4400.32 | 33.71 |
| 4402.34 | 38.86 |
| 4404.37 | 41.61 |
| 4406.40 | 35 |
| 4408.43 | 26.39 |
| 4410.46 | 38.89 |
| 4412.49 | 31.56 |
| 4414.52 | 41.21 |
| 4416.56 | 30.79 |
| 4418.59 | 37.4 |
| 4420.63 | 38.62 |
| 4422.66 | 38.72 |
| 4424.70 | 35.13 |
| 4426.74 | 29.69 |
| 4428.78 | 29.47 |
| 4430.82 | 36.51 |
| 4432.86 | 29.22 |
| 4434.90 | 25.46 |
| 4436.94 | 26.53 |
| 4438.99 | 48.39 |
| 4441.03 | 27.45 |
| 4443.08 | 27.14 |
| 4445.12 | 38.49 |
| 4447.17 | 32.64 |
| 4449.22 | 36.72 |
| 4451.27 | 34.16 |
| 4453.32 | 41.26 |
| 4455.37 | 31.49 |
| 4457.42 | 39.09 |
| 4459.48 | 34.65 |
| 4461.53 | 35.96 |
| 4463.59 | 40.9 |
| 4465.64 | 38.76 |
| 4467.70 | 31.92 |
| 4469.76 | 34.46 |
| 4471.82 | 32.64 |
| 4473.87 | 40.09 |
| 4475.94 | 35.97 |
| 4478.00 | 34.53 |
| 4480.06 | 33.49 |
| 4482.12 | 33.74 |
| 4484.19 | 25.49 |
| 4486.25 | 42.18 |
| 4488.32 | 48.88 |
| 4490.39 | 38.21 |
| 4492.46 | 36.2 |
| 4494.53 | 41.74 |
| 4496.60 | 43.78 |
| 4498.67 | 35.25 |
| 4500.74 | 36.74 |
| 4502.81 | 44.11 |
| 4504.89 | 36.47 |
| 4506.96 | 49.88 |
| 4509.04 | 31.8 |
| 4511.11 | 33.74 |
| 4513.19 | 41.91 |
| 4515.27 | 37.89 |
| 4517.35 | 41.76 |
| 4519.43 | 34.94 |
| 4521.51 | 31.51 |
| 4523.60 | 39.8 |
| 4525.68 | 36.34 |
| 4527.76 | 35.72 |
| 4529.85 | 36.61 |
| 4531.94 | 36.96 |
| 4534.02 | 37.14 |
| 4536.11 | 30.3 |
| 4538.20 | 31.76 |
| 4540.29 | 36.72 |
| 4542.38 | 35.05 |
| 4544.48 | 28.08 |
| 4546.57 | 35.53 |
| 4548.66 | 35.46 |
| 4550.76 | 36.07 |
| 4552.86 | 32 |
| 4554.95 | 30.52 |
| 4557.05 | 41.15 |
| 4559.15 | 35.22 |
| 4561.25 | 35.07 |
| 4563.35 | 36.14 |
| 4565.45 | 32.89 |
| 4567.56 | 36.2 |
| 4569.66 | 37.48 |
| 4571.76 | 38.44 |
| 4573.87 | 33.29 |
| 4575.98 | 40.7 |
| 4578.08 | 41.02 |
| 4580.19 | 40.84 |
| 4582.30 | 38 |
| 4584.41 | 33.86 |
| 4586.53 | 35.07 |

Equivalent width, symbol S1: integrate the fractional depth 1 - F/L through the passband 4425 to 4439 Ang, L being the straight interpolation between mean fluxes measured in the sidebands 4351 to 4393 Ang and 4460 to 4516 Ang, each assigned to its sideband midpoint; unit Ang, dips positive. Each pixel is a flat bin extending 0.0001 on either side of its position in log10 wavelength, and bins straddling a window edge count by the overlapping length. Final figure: 2.7 Ang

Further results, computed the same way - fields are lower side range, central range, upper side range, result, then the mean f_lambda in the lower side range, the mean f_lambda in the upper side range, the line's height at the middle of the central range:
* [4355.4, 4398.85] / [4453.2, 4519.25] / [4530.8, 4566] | -2.0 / 40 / 34.5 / 36.5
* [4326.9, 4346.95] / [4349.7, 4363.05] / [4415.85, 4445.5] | 0.9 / 40.8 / 33.2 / 39.3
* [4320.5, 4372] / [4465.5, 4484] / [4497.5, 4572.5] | 1.4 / 39.5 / 36.2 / 37.3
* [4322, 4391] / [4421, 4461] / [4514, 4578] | 4.5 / 40.2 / 35.7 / 38.2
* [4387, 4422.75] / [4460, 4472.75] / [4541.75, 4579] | 0.2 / 36.9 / 35.6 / 36.3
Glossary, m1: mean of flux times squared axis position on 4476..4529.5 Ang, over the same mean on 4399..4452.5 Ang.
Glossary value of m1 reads 1.1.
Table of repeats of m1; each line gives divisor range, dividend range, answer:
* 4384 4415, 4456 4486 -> 0.94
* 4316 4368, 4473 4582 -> 1.03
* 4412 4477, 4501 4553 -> 1.08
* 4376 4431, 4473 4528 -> 1.05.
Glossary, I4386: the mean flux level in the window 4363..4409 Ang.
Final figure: 40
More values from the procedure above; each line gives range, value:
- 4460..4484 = 35.3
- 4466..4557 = 36.4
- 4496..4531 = 38.1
